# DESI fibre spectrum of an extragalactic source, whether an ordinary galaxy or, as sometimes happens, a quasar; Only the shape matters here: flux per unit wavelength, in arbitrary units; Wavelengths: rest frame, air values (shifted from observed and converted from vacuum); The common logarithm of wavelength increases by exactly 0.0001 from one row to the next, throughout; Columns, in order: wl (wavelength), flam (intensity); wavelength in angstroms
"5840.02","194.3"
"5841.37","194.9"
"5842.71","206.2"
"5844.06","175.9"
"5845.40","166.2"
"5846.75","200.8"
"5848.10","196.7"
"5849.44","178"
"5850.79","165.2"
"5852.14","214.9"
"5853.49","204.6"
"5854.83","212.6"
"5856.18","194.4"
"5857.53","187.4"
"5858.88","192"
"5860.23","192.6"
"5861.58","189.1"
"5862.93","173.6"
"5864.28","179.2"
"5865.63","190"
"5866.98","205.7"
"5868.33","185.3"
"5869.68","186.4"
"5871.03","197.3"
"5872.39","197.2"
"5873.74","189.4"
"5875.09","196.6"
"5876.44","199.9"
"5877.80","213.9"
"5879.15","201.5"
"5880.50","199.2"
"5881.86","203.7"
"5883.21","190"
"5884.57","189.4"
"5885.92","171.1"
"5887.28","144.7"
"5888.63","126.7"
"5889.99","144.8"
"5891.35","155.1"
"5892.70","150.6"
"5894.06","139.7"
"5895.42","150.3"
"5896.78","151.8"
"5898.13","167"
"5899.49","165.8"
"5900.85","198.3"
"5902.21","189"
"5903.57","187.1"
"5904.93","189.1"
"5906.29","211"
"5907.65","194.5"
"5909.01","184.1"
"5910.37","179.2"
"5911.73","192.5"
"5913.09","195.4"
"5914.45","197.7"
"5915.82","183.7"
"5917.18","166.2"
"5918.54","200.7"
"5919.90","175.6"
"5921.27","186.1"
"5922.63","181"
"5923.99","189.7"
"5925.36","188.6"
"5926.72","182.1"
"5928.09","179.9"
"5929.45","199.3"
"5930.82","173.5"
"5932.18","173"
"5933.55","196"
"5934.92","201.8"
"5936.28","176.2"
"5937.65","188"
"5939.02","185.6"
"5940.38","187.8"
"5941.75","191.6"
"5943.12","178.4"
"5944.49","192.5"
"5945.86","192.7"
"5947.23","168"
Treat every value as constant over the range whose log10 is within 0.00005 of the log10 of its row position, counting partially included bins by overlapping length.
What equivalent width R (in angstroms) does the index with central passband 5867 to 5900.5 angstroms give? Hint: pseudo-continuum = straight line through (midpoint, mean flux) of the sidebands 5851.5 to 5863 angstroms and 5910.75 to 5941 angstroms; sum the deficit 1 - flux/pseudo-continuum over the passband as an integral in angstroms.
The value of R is 2.85 angstroms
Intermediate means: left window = 197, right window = 186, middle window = 177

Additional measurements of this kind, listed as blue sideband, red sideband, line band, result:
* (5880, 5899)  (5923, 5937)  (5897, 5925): -1.78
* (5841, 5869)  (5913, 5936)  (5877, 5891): 0.79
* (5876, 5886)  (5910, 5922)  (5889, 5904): 2.34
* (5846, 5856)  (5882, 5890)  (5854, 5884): -2.46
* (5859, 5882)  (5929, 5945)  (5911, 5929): 0.22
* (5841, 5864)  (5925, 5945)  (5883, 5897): 2.51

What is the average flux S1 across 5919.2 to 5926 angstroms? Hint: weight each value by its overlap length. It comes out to 184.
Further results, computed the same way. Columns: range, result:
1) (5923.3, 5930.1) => 188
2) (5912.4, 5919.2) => 189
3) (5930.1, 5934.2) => 181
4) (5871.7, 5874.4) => 193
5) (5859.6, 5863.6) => 185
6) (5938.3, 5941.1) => 187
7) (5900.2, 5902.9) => 193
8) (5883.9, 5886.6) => 180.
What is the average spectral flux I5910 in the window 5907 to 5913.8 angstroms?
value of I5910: 189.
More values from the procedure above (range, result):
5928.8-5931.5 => 186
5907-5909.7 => 189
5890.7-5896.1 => 149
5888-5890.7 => 136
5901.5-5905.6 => 188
